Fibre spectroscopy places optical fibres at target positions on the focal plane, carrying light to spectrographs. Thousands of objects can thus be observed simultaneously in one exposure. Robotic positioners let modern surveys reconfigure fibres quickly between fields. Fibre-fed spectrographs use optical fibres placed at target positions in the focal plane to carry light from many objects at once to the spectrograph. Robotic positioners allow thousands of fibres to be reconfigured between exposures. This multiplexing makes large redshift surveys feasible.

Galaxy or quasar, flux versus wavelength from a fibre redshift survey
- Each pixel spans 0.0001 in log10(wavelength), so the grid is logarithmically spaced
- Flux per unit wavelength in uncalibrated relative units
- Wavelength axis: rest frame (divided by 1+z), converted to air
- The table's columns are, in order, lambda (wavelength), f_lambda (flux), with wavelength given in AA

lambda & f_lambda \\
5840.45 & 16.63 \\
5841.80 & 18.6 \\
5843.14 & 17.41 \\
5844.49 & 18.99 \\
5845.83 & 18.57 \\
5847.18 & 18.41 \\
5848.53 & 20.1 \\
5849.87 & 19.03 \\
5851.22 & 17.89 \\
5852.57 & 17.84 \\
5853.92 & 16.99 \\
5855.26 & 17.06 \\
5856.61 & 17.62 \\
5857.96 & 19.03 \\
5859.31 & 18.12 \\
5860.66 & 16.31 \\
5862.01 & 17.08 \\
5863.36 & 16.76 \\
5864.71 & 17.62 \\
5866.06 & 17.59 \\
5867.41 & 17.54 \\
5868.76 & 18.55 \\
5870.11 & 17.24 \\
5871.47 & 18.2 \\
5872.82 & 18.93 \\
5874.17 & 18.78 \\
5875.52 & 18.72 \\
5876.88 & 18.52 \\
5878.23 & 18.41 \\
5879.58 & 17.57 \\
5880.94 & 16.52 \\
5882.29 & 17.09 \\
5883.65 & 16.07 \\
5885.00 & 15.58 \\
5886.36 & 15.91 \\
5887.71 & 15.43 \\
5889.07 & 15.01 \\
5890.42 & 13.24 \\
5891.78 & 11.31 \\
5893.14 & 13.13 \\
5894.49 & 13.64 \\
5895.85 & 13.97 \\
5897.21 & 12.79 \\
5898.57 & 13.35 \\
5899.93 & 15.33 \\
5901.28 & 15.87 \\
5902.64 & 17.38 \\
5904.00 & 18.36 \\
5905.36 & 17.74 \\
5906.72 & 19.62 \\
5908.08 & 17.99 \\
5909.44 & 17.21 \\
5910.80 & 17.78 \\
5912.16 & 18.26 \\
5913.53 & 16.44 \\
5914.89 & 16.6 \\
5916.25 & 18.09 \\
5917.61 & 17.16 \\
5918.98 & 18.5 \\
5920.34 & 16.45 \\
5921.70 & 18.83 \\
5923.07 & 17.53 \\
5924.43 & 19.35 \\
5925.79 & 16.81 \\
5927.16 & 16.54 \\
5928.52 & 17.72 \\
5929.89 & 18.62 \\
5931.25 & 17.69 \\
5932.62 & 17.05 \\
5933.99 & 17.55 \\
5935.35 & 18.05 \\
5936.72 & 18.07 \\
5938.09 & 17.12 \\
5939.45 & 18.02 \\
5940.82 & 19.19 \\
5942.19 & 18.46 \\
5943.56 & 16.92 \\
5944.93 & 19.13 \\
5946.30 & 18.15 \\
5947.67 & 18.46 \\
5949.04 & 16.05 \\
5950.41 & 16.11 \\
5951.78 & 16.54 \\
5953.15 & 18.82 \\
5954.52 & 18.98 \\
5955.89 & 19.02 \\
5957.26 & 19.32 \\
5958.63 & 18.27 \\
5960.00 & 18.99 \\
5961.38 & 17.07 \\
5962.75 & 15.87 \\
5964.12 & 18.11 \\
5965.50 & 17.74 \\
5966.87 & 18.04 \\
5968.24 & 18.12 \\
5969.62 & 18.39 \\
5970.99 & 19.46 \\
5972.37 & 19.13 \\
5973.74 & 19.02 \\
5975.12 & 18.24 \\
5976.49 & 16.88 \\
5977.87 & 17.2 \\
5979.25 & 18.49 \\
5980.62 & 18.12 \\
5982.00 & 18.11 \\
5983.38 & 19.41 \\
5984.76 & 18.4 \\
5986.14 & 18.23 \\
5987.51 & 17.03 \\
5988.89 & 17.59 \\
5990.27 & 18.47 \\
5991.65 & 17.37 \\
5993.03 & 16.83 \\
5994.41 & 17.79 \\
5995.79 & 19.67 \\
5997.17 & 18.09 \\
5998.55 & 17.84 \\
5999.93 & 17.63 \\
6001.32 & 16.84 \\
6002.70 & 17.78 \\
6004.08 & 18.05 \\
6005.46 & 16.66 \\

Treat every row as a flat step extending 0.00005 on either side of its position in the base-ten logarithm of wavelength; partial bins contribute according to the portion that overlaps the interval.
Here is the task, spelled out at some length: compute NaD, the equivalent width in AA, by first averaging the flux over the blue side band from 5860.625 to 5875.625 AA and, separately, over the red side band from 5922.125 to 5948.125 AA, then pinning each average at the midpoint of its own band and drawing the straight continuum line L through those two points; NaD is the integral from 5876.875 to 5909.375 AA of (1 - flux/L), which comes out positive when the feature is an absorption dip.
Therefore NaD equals 3.74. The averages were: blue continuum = 17.8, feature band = 15.8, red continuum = 17.9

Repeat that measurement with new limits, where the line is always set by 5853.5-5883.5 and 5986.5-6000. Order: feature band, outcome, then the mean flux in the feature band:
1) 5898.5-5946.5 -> 0.4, 17.6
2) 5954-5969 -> -0.3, 18.1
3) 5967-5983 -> -0.4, 18.3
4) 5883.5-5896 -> 2.4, 14.3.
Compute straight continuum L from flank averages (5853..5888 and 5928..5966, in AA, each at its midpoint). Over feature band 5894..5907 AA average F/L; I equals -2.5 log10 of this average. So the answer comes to 0.12 mag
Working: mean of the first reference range 17.5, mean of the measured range 15.7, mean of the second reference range 17.9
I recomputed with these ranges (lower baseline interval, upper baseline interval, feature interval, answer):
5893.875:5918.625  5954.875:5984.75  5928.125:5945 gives -0.03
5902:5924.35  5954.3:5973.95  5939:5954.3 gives 0.02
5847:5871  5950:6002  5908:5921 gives 0.03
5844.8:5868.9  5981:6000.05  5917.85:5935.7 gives 0.02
